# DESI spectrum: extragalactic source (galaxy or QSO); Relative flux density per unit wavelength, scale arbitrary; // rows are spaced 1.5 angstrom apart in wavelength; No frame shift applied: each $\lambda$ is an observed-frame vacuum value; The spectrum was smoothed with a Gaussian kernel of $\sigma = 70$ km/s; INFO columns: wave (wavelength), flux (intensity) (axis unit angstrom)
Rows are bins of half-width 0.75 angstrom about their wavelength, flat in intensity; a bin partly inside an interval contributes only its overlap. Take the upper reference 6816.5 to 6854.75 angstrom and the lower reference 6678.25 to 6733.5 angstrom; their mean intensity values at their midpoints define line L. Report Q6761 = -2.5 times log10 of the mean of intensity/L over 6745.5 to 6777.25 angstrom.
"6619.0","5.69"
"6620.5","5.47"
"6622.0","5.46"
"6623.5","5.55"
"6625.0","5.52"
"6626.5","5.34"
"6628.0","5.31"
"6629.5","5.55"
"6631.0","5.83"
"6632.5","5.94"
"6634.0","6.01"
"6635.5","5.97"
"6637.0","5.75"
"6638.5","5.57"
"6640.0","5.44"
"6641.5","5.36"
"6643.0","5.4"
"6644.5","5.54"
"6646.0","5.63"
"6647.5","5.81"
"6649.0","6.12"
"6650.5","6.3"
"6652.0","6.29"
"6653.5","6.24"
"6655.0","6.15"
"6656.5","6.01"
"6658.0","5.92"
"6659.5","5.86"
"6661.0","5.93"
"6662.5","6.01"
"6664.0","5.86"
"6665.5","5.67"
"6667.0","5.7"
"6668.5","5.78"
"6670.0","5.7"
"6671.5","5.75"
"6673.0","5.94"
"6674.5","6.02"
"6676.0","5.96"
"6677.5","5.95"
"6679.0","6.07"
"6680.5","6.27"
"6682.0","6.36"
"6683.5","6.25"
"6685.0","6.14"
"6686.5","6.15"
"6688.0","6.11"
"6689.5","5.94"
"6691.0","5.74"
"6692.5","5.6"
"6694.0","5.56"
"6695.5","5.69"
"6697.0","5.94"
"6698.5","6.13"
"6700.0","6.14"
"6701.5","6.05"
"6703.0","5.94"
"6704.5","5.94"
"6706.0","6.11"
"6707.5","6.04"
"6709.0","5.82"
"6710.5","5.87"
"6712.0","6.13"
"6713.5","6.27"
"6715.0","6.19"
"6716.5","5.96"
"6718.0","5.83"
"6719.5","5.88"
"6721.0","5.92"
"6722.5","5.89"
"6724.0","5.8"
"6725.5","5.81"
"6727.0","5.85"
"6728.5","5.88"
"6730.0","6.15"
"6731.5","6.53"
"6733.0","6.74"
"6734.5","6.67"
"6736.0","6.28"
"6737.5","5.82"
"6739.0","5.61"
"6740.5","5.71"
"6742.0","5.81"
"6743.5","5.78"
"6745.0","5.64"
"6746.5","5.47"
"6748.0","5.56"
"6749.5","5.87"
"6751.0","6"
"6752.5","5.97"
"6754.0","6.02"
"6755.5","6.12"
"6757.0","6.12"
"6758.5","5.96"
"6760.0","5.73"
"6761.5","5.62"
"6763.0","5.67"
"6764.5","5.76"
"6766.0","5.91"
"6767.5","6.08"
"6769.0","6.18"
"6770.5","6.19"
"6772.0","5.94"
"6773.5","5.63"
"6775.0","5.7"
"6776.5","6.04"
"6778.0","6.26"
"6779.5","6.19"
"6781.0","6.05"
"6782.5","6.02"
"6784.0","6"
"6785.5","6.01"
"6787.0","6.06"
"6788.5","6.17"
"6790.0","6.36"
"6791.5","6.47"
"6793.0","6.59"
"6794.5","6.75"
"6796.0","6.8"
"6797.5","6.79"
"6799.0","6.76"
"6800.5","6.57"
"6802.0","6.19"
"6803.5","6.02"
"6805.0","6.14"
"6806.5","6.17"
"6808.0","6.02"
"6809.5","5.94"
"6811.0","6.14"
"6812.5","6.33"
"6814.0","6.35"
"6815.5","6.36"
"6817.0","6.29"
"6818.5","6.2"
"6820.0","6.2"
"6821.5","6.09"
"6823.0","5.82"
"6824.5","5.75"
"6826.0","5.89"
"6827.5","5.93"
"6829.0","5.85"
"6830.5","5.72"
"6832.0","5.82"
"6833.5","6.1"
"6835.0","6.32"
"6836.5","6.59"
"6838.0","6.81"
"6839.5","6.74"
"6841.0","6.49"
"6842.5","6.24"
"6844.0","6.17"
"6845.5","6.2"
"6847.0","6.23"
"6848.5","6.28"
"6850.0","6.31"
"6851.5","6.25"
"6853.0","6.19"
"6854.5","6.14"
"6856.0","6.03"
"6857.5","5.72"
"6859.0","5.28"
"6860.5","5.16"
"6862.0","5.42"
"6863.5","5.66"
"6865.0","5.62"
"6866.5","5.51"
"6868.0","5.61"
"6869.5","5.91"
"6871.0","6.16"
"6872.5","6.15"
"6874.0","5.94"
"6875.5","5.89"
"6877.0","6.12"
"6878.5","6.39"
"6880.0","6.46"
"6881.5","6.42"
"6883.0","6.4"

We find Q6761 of 0.04 mag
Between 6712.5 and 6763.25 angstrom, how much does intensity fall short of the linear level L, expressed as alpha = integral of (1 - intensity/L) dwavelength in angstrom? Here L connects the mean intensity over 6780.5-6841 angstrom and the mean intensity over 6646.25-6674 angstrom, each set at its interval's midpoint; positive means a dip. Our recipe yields 1.2 angstrom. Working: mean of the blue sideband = 5.94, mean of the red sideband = 6.23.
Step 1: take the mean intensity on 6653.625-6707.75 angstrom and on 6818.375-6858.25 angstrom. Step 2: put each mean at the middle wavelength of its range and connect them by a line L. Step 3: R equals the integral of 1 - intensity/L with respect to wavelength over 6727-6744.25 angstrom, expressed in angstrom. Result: -0.2 angstrom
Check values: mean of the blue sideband 5.96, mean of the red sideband 6.15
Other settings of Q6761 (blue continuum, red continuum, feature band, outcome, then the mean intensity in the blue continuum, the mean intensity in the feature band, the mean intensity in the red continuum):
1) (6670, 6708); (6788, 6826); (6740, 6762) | 0.057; 5.99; 5.83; 6.28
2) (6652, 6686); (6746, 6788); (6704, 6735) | -0.017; 5.99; 6.06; 5.94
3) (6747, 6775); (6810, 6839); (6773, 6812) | -0.038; 5.9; 6.23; 6.14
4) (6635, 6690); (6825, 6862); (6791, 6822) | -0.051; 5.92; 6.34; 6.09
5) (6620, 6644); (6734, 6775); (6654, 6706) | -0.046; 5.59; 5.95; 5.89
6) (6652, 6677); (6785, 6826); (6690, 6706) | 0.021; 5.92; 5.89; 6.27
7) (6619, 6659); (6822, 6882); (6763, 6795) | -0.029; 5.75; 6.1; 6.03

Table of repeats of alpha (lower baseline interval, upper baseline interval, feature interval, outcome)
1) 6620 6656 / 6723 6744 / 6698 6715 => -0.3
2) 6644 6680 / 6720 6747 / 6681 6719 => -0.3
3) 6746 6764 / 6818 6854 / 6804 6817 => -0.2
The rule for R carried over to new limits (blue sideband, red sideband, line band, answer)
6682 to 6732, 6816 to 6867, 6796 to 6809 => -0.7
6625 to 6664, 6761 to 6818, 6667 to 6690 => -0.5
